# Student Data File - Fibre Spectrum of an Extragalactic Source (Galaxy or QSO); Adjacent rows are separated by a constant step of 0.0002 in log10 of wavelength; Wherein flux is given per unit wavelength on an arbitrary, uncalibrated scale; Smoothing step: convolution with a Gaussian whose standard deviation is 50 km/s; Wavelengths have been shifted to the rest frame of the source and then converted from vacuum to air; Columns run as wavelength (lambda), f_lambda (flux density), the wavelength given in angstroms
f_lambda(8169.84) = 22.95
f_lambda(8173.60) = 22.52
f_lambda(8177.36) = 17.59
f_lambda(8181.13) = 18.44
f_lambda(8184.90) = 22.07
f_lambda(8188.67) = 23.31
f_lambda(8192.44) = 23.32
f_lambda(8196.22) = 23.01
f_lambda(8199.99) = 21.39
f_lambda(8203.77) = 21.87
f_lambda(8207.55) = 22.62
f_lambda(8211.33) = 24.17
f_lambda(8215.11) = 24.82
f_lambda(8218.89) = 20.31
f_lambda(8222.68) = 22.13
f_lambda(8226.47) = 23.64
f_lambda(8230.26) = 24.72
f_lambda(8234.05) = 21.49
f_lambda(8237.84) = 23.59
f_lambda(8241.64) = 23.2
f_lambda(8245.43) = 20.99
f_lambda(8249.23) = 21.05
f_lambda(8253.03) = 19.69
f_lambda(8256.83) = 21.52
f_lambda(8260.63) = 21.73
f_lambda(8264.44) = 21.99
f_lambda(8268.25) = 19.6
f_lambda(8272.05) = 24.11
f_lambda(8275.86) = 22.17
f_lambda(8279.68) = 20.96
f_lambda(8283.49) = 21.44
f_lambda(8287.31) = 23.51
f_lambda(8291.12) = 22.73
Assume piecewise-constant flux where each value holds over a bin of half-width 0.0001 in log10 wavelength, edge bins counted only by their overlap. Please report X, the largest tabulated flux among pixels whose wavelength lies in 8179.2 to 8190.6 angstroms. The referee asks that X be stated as 23.31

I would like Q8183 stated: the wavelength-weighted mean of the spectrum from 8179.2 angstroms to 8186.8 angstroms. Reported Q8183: 20.2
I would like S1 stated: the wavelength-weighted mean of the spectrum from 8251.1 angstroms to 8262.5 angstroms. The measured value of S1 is 21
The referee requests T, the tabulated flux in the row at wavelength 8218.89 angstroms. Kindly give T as 20.31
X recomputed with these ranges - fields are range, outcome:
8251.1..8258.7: 21.52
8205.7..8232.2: 24.82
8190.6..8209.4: 23.32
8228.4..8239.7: 24.72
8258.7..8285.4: 24.11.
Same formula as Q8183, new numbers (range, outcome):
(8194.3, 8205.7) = 22.1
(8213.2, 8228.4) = 22.7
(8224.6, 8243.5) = 23.3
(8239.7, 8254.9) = 21.2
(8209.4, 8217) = 24.5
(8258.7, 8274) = 21.9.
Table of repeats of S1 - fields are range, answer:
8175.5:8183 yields 18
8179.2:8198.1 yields 22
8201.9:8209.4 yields 22.2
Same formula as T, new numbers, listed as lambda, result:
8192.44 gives 23.32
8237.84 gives 23.59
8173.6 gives 22.52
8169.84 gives 22.95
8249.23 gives 21.05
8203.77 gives 21.87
